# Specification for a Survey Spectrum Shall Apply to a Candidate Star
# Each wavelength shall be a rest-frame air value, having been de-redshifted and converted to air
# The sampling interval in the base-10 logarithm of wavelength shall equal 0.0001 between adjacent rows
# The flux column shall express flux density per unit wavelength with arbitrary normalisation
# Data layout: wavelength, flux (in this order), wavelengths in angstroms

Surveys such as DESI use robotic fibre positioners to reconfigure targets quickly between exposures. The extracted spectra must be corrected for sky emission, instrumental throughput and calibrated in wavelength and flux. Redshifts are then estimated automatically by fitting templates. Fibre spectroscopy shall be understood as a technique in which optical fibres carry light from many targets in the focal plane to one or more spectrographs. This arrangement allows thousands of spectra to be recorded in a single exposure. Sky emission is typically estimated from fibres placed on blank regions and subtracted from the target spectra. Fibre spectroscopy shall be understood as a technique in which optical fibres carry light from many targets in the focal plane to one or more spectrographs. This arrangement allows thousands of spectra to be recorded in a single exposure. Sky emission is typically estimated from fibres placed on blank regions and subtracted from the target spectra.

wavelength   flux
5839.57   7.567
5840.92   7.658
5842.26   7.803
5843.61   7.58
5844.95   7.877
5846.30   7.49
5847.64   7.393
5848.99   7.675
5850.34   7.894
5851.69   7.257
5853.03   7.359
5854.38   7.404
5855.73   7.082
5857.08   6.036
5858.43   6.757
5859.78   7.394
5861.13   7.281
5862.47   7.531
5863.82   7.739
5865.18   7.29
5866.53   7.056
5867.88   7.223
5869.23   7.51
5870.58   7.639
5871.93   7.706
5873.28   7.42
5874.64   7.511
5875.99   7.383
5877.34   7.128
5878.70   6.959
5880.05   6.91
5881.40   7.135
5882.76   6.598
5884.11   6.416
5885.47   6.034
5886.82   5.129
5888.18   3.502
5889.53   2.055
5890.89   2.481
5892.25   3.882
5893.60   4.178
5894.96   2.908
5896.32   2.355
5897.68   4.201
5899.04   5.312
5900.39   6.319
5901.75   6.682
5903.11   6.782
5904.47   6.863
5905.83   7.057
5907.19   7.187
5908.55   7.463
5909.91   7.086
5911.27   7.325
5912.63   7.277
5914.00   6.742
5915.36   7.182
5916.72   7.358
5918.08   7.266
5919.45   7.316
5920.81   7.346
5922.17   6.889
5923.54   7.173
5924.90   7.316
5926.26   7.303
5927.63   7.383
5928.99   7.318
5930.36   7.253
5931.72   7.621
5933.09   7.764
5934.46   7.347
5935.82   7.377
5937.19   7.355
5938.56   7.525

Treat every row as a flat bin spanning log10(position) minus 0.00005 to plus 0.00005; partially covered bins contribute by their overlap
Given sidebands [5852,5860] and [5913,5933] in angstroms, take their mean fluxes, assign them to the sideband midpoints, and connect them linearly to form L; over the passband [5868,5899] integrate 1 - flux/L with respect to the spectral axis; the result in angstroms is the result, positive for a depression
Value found 6.5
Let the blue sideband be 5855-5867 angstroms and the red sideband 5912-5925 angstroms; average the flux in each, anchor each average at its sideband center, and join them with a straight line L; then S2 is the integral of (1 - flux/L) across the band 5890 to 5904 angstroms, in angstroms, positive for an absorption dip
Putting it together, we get 5.2 angstroms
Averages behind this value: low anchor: 7.13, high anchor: 7.18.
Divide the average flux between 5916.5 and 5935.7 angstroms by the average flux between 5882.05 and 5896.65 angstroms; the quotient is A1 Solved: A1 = 1.8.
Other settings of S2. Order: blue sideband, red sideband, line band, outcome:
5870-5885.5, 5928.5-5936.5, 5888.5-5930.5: 6.8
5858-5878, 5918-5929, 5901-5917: 0.5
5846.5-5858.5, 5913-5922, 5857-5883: -0.1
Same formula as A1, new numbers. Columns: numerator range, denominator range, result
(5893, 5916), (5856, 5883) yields 0.84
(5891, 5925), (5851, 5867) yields 0.87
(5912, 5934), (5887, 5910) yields 1.45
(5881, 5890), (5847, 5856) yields 0.71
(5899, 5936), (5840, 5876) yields 0.97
